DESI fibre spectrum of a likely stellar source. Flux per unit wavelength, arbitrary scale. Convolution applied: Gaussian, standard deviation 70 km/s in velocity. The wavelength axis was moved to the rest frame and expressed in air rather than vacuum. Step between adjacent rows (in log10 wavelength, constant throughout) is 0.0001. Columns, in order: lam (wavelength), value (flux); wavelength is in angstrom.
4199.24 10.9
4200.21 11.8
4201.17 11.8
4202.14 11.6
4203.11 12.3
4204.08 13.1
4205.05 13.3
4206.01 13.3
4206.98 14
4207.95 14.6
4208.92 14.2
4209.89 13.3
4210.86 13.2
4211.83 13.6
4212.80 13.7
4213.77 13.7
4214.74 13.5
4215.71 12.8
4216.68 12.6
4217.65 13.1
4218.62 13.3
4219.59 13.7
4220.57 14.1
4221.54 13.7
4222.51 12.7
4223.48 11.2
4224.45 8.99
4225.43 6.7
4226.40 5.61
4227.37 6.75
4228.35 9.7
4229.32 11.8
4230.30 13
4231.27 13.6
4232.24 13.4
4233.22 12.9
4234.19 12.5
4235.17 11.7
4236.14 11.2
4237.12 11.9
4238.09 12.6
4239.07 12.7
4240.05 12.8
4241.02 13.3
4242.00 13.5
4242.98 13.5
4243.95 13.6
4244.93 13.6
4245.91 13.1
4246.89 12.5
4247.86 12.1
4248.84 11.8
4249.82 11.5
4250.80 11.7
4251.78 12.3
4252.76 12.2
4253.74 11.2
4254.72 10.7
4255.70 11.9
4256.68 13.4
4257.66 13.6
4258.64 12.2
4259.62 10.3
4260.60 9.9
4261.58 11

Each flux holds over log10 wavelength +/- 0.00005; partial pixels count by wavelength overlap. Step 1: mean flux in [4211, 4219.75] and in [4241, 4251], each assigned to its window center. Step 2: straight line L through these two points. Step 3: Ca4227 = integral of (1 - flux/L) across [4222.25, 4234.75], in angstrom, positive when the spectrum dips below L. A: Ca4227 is 2.3 angstrom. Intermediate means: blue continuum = 13.3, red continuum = 12.7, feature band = 10.6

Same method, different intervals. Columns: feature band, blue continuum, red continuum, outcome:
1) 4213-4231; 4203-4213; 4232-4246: 2.3 angstrom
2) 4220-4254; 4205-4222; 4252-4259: 2.3 angstrom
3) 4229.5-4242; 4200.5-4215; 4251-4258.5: 0.0 angstrom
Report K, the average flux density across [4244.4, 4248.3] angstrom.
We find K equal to 12.8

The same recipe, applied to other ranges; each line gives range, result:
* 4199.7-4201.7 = 11.8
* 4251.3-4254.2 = 11.9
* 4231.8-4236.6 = 12.3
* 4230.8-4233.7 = 13.3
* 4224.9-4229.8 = 8.11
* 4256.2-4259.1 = 13.1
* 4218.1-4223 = 13.5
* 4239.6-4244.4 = 13.4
